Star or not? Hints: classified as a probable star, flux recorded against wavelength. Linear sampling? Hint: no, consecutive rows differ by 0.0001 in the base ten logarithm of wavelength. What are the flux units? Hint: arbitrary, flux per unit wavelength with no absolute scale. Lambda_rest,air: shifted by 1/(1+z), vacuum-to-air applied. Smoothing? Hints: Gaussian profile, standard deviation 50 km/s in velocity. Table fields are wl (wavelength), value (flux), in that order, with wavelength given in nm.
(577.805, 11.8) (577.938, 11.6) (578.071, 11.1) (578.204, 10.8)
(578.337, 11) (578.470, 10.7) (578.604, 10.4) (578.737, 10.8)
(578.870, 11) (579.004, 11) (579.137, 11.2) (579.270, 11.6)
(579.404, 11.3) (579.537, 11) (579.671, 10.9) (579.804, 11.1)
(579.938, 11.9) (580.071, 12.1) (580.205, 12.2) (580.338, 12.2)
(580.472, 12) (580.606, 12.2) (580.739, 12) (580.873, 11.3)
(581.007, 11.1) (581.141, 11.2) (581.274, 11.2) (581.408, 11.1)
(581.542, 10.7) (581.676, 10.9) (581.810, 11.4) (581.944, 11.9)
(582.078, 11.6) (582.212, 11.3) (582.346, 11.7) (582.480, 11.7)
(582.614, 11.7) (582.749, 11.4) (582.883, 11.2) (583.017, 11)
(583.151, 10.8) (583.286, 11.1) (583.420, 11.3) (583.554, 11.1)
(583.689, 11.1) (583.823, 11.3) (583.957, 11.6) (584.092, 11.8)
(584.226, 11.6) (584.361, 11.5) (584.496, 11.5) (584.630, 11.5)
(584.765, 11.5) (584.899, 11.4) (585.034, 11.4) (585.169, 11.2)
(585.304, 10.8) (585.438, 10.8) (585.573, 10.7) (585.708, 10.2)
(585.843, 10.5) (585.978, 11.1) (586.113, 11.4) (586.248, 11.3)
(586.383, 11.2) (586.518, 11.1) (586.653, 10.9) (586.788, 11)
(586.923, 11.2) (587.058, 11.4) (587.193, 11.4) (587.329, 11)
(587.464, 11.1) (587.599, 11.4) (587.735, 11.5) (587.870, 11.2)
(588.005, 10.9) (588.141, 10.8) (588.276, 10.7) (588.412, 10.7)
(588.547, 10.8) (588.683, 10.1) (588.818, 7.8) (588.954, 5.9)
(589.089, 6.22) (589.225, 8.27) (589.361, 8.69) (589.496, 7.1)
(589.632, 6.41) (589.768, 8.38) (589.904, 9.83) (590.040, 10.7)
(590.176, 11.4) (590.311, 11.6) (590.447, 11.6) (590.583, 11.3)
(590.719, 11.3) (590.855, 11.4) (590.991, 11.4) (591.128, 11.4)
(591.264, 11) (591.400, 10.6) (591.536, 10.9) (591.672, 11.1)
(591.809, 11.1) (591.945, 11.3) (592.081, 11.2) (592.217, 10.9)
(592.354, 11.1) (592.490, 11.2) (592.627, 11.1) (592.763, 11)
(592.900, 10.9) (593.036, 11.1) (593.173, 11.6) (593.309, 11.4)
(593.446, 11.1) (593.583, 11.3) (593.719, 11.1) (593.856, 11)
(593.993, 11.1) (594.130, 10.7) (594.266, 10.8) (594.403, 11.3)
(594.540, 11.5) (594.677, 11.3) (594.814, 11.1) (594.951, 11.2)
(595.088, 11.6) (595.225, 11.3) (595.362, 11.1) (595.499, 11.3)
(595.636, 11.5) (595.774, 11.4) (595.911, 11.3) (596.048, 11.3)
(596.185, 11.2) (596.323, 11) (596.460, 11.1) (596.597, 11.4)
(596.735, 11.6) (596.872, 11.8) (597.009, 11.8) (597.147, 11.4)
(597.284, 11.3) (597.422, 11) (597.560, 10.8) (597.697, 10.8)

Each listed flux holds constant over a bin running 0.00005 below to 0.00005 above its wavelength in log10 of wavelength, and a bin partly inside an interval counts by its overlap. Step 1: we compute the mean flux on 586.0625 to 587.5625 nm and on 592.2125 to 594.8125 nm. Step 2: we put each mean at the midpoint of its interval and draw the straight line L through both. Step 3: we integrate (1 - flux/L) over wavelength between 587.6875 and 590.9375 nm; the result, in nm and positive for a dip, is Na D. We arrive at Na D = 0.41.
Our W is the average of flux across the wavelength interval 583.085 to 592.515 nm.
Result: 10.7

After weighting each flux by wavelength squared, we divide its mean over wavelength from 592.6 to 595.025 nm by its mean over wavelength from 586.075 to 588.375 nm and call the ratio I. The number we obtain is 1.02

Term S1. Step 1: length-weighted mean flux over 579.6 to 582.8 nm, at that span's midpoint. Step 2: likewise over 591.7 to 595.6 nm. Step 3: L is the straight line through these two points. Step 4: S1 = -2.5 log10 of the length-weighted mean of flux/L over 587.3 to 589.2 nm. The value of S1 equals 0.14 mag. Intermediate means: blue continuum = 11.5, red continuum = 11.2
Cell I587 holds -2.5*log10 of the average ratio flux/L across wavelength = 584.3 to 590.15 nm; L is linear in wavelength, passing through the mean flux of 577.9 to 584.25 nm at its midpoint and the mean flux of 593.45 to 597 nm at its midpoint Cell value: 0.10 mag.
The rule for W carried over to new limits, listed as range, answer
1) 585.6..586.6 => 11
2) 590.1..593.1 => 11.2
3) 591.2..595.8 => 11.2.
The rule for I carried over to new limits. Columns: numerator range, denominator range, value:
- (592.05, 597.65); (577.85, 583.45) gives 1.04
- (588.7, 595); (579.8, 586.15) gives 0.95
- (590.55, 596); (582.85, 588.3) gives 1.03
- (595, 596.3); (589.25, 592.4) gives 1.10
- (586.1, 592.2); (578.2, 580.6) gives 0.95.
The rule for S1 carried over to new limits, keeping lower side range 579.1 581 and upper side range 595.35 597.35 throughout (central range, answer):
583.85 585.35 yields 0.012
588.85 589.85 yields 0.487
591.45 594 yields 0.029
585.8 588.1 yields 0.035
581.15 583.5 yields 0.029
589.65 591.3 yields 0.065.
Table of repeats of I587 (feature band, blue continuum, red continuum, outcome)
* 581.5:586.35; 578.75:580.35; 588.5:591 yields -0.069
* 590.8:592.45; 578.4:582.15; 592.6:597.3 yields 0.016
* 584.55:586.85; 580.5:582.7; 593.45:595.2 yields 0.028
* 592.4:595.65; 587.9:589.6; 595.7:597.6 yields -0.065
